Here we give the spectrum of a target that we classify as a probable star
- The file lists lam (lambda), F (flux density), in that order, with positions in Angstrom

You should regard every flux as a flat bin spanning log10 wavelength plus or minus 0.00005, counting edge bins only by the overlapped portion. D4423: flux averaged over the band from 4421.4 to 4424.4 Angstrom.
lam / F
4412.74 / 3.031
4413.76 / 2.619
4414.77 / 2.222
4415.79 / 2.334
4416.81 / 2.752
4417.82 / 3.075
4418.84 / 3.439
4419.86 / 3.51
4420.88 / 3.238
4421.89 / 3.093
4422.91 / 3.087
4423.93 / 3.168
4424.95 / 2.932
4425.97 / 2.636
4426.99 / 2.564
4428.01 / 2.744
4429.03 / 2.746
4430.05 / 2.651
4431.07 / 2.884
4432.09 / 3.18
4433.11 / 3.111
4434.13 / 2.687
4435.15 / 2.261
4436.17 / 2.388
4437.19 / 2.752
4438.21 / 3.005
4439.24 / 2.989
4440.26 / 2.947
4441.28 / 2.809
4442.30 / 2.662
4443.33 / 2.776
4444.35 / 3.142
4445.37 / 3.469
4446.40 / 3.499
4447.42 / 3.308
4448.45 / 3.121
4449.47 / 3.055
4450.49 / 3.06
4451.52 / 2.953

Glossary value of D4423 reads 3.11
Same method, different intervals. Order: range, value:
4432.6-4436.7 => 2.62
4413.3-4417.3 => 2.48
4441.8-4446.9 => 3.11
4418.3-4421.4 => 3.39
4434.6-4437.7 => 2.47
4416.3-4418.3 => 2.92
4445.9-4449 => 3.31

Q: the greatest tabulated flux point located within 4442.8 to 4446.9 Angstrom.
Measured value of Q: 3.499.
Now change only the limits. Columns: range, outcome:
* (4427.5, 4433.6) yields 3.18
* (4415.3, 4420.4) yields 3.51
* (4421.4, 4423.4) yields 3.093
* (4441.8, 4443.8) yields 2.776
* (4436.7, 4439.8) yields 3.005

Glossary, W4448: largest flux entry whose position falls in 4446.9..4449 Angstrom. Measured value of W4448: 3.308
